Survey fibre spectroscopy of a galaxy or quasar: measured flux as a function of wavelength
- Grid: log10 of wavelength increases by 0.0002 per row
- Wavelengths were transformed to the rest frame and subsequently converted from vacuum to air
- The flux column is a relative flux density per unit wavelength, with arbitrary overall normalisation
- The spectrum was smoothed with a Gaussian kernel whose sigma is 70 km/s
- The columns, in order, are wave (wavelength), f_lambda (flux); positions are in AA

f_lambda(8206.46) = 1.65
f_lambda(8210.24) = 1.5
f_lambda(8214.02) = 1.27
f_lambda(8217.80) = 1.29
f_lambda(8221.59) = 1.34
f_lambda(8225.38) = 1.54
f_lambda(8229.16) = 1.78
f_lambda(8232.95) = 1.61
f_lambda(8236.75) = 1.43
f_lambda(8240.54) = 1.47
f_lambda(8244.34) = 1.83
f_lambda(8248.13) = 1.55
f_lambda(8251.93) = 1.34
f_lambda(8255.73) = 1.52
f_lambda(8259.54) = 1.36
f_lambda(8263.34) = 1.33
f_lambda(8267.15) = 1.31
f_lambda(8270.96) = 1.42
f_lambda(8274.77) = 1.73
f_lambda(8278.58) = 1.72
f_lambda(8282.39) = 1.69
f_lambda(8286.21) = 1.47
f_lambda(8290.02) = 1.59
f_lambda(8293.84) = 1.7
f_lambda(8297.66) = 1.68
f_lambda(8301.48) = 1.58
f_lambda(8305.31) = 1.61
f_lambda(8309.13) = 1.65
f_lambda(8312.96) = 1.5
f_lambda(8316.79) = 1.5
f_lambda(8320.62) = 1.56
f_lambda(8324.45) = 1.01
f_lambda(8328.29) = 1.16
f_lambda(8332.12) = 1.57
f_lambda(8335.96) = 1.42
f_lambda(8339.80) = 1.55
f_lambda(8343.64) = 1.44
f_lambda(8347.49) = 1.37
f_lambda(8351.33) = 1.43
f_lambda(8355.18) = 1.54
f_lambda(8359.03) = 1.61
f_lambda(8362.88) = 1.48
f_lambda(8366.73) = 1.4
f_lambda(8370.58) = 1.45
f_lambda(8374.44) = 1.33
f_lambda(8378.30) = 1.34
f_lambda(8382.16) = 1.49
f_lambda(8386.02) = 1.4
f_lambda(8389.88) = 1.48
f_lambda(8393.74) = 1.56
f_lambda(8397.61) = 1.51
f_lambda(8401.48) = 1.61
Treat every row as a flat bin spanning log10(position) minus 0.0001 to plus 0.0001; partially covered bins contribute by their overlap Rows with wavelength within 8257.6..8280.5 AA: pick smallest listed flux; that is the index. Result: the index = 1.31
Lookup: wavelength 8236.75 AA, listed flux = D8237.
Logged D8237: 1.43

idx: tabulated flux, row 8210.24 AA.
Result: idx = 1.5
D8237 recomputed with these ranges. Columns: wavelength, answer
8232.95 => 1.61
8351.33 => 1.43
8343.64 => 1.44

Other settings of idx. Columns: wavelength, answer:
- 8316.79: 1.5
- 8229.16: 1.78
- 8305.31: 1.61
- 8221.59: 1.34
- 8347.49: 1.37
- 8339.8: 1.55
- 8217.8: 1.29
